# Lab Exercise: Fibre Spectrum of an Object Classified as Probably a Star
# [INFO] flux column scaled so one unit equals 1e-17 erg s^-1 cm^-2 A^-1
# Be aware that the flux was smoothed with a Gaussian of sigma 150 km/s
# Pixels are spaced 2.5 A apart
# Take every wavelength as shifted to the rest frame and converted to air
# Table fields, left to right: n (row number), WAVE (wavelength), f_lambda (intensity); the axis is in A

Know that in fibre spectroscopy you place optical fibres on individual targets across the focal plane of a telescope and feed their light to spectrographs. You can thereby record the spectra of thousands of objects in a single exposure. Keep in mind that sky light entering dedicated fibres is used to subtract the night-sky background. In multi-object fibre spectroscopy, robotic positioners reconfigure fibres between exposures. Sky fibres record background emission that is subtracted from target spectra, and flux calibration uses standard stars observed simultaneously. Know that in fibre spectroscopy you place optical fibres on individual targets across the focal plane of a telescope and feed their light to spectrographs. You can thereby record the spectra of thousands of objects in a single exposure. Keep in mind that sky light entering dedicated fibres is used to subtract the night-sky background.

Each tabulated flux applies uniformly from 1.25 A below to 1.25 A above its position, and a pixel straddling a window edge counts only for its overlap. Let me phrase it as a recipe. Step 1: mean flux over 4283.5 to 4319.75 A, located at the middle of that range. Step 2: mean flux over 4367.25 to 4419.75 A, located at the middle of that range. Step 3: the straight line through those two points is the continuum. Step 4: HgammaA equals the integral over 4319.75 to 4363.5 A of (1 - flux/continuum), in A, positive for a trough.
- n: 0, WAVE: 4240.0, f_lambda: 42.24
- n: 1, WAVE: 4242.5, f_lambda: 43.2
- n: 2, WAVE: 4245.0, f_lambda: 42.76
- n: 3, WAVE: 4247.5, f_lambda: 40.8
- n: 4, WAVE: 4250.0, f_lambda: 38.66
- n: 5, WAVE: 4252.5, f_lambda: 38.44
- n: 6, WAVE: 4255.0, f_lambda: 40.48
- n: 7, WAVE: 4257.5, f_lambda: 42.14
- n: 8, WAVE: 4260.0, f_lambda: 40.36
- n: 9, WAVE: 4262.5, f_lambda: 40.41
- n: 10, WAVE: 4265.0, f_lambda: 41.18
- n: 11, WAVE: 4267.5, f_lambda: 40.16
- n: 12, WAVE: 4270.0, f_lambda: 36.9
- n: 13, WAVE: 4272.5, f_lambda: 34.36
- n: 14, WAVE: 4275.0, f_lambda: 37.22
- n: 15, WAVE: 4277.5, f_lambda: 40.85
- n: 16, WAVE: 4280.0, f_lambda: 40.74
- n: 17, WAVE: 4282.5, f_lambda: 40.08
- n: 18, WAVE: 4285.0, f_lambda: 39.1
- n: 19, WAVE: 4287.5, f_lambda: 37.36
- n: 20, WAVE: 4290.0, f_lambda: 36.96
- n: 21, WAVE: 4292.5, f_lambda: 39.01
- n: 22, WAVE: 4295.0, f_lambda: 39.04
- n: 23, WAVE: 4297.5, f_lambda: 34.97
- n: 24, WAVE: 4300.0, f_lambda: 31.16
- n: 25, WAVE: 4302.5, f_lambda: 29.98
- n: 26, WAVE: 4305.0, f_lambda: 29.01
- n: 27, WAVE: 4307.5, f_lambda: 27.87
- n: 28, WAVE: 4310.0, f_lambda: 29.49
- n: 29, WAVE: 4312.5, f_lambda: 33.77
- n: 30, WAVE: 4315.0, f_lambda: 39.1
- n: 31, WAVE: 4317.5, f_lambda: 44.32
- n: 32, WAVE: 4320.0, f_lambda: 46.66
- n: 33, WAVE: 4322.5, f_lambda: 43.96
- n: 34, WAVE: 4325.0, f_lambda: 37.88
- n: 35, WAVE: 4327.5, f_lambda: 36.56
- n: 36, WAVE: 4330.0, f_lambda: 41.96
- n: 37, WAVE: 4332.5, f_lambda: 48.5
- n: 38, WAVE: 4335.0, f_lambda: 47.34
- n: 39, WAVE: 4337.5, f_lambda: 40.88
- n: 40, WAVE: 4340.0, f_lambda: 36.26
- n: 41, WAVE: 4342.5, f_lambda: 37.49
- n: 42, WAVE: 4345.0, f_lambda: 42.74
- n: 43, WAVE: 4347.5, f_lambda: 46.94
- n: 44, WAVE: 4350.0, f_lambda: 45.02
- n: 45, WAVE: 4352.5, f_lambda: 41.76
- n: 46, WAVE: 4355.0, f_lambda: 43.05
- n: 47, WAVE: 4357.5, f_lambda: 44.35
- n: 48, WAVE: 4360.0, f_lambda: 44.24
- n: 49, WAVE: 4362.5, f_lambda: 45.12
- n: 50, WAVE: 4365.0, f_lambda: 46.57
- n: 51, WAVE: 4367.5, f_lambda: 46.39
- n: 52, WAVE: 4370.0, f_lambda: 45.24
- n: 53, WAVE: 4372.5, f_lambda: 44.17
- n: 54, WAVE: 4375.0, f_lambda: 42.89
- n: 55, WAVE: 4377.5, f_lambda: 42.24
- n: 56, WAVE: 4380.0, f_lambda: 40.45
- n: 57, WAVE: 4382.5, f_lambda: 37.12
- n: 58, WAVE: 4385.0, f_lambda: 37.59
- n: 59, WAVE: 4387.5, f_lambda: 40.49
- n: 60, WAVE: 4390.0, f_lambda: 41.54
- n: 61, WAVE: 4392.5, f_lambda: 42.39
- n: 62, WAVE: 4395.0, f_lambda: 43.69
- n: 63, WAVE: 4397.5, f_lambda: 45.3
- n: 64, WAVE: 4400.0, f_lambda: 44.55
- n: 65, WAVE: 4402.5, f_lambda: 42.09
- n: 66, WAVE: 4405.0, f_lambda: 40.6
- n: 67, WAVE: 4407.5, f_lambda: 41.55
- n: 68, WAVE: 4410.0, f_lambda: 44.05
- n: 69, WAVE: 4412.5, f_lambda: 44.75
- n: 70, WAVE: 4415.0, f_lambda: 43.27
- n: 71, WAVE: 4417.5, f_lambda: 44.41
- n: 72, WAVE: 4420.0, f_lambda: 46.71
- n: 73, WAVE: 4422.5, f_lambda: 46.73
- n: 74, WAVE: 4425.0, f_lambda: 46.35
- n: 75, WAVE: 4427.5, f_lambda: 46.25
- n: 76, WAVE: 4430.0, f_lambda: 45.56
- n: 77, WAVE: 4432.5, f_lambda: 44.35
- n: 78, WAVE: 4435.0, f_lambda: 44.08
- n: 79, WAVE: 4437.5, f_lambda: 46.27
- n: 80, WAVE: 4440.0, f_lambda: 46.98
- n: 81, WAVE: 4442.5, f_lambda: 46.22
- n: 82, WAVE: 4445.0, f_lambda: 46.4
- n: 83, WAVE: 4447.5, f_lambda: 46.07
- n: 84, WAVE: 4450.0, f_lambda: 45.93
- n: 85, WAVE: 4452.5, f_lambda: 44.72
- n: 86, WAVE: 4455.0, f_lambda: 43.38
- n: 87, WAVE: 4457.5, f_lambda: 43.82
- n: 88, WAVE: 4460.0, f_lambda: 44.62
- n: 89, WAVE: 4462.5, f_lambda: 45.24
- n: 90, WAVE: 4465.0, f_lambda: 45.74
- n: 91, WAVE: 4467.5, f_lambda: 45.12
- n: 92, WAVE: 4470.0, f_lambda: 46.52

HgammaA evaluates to -4.7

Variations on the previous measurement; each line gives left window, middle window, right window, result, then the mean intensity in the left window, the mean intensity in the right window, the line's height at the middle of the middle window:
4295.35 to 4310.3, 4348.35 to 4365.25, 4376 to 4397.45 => -3.1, 31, 41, 37.4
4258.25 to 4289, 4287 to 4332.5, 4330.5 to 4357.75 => 4.7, 39.1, 43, 41.1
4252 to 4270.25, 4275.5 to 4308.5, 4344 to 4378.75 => 4.4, 40.2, 44.3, 41.5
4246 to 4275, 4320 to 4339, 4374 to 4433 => -0.7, 39.4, 43.1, 41.2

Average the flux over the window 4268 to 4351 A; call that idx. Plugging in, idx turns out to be 38.6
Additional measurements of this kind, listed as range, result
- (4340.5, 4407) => 42.8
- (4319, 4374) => 43.3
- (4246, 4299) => 39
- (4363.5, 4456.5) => 44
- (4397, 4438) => 44.5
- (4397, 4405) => 43.3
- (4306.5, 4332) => 38.6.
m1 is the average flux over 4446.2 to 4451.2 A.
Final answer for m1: 46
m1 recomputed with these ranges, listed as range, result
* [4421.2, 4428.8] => 46.4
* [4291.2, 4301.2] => 36.1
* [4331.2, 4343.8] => 42.1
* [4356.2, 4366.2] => 45.1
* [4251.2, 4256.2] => 39.4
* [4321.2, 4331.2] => 40.1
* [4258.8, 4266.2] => 40.6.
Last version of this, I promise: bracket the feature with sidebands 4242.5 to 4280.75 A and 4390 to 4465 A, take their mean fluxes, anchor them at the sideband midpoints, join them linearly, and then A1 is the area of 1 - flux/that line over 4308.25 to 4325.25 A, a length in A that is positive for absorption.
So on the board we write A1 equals 1.0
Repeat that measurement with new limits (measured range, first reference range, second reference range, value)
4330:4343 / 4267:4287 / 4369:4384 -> -0.58 A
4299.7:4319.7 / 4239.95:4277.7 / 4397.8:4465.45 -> 3.66 A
